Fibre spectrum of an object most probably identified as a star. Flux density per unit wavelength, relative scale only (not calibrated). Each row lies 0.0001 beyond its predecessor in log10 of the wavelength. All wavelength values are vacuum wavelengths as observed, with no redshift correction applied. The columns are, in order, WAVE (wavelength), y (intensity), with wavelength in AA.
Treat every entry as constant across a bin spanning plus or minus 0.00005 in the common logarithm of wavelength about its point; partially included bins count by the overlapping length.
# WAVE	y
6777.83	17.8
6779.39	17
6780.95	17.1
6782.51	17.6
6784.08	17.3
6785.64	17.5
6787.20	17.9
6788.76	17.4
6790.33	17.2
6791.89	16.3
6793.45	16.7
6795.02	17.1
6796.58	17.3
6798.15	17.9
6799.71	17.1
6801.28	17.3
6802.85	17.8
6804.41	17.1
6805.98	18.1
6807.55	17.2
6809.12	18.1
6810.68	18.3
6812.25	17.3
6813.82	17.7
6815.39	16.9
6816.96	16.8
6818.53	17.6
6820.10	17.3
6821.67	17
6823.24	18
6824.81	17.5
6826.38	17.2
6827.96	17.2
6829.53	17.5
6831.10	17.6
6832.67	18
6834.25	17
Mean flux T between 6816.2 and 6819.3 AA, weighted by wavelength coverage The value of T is 17.2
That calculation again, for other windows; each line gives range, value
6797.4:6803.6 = 17.5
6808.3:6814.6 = 17.9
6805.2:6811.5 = 17.9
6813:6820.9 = 17.3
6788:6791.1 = 17.3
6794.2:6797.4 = 17.2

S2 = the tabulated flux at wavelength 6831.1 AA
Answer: 17.6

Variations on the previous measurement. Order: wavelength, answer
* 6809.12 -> 18.1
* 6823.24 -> 18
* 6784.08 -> 17.3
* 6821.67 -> 17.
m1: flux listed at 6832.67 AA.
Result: 18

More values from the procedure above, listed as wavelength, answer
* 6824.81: 17.5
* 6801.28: 17.3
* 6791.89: 16.3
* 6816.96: 16.8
